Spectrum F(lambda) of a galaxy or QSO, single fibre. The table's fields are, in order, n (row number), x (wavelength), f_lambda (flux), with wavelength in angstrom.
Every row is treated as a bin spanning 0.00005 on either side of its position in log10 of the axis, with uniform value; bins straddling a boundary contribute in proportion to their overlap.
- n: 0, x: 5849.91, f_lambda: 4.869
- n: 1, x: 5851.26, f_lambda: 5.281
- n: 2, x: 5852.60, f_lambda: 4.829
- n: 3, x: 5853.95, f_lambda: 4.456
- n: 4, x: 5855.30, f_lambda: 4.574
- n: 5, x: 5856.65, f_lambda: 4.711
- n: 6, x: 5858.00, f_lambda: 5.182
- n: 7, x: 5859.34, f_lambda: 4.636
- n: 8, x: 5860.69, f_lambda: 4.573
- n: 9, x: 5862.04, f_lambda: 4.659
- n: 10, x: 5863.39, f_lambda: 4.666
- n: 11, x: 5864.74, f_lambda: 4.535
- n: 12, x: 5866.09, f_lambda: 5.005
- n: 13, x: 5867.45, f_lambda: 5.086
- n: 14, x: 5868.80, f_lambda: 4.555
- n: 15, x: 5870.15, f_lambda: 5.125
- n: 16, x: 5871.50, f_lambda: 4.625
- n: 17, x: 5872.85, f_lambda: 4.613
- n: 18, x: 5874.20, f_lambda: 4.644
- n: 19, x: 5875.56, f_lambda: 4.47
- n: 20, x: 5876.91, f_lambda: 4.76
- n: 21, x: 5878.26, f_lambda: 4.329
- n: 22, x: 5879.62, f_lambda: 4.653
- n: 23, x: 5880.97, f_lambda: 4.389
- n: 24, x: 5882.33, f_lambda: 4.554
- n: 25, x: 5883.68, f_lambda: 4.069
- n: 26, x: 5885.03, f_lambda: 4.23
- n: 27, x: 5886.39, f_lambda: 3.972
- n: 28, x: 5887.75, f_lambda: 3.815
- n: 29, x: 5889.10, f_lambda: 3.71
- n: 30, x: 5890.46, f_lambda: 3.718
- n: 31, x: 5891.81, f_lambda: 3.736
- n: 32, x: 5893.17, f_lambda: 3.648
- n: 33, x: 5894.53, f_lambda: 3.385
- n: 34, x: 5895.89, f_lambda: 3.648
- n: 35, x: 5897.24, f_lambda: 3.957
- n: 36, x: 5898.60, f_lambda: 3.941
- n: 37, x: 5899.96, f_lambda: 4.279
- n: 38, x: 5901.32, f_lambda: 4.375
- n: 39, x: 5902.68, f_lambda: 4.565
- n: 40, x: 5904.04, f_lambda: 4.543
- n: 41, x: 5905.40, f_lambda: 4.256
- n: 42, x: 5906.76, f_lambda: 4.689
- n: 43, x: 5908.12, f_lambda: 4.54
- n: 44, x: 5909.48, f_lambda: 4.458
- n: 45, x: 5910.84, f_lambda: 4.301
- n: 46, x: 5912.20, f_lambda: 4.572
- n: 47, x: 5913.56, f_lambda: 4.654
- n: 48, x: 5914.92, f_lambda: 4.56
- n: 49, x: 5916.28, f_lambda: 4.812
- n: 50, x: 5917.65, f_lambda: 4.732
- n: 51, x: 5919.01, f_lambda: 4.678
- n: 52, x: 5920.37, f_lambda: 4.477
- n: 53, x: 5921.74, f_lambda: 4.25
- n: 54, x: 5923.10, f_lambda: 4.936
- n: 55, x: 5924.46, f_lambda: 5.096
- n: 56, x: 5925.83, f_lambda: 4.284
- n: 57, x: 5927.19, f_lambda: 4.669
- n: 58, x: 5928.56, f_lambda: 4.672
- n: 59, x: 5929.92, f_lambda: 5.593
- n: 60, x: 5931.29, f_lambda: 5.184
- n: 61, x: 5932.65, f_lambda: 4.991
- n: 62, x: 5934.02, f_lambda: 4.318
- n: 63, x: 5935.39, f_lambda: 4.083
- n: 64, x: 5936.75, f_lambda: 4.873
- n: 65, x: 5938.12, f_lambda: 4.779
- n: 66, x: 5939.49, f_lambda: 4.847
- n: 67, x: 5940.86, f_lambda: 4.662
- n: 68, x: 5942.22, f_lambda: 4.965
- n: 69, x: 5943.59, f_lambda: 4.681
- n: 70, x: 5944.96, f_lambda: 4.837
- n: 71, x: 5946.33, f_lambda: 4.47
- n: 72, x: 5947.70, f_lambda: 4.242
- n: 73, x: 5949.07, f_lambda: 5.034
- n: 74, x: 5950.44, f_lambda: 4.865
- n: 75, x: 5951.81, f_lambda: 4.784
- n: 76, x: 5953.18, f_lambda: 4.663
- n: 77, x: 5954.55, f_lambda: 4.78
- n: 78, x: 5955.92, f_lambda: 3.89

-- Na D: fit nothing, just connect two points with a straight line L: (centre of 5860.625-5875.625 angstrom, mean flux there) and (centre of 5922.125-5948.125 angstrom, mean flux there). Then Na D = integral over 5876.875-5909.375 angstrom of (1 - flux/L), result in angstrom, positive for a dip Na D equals 4.01 angstrom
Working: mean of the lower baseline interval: 4.73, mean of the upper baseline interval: 4.75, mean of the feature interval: 4.15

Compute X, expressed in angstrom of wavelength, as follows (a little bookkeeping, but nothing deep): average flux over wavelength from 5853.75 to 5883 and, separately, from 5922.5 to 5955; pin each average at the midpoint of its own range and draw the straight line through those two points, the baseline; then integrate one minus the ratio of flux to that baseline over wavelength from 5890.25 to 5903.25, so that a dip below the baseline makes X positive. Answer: 2.2 angstrom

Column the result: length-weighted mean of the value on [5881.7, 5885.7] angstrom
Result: 4.29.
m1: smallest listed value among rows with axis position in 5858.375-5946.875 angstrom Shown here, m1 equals 3.385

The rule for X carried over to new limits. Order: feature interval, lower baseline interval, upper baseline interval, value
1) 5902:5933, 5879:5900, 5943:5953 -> -2.5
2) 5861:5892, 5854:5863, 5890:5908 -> -0.1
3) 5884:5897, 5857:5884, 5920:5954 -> 2.5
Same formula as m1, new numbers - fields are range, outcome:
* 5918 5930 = 4.25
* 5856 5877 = 4.47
